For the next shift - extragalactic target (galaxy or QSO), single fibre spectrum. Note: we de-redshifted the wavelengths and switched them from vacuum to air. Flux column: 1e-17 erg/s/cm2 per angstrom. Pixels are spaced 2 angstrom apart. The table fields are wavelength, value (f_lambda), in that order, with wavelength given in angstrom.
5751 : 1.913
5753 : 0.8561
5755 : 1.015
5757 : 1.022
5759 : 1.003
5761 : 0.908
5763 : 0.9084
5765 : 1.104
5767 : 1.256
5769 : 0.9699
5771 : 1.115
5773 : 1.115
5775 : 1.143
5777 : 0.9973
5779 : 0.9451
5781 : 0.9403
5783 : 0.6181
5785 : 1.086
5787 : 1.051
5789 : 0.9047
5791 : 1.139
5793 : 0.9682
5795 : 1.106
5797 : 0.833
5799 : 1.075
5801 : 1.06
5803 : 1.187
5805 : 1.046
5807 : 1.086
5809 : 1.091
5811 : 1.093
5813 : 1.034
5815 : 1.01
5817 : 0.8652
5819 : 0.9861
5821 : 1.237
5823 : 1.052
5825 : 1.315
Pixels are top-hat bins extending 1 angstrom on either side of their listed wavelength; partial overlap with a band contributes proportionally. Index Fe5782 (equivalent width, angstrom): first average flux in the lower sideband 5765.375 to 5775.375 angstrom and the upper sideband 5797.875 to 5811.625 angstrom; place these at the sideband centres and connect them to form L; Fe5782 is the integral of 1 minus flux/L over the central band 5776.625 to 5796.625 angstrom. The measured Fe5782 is 2.4 angstrom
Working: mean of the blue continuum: 1.12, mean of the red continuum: 1.09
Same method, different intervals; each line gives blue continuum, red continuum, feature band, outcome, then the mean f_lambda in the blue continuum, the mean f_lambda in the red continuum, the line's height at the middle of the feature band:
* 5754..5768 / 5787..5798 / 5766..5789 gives -0.1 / 1.03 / 0.996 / 1.01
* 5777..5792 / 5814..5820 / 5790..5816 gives -2.7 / 0.958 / 0.954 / 0.955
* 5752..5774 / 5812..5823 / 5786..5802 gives 0.2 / 1.02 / 1.03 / 1.03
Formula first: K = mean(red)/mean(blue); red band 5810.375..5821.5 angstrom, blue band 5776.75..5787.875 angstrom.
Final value 1.1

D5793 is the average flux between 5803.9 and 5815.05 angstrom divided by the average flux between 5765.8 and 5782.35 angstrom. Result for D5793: 1.01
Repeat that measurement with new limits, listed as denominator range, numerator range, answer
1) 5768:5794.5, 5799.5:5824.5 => 1.07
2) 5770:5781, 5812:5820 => 0.93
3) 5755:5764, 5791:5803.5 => 1.08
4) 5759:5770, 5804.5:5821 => 1.01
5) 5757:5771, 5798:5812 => 1.06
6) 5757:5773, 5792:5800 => 0.96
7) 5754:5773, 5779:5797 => 0.93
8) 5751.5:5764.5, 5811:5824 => 1.04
